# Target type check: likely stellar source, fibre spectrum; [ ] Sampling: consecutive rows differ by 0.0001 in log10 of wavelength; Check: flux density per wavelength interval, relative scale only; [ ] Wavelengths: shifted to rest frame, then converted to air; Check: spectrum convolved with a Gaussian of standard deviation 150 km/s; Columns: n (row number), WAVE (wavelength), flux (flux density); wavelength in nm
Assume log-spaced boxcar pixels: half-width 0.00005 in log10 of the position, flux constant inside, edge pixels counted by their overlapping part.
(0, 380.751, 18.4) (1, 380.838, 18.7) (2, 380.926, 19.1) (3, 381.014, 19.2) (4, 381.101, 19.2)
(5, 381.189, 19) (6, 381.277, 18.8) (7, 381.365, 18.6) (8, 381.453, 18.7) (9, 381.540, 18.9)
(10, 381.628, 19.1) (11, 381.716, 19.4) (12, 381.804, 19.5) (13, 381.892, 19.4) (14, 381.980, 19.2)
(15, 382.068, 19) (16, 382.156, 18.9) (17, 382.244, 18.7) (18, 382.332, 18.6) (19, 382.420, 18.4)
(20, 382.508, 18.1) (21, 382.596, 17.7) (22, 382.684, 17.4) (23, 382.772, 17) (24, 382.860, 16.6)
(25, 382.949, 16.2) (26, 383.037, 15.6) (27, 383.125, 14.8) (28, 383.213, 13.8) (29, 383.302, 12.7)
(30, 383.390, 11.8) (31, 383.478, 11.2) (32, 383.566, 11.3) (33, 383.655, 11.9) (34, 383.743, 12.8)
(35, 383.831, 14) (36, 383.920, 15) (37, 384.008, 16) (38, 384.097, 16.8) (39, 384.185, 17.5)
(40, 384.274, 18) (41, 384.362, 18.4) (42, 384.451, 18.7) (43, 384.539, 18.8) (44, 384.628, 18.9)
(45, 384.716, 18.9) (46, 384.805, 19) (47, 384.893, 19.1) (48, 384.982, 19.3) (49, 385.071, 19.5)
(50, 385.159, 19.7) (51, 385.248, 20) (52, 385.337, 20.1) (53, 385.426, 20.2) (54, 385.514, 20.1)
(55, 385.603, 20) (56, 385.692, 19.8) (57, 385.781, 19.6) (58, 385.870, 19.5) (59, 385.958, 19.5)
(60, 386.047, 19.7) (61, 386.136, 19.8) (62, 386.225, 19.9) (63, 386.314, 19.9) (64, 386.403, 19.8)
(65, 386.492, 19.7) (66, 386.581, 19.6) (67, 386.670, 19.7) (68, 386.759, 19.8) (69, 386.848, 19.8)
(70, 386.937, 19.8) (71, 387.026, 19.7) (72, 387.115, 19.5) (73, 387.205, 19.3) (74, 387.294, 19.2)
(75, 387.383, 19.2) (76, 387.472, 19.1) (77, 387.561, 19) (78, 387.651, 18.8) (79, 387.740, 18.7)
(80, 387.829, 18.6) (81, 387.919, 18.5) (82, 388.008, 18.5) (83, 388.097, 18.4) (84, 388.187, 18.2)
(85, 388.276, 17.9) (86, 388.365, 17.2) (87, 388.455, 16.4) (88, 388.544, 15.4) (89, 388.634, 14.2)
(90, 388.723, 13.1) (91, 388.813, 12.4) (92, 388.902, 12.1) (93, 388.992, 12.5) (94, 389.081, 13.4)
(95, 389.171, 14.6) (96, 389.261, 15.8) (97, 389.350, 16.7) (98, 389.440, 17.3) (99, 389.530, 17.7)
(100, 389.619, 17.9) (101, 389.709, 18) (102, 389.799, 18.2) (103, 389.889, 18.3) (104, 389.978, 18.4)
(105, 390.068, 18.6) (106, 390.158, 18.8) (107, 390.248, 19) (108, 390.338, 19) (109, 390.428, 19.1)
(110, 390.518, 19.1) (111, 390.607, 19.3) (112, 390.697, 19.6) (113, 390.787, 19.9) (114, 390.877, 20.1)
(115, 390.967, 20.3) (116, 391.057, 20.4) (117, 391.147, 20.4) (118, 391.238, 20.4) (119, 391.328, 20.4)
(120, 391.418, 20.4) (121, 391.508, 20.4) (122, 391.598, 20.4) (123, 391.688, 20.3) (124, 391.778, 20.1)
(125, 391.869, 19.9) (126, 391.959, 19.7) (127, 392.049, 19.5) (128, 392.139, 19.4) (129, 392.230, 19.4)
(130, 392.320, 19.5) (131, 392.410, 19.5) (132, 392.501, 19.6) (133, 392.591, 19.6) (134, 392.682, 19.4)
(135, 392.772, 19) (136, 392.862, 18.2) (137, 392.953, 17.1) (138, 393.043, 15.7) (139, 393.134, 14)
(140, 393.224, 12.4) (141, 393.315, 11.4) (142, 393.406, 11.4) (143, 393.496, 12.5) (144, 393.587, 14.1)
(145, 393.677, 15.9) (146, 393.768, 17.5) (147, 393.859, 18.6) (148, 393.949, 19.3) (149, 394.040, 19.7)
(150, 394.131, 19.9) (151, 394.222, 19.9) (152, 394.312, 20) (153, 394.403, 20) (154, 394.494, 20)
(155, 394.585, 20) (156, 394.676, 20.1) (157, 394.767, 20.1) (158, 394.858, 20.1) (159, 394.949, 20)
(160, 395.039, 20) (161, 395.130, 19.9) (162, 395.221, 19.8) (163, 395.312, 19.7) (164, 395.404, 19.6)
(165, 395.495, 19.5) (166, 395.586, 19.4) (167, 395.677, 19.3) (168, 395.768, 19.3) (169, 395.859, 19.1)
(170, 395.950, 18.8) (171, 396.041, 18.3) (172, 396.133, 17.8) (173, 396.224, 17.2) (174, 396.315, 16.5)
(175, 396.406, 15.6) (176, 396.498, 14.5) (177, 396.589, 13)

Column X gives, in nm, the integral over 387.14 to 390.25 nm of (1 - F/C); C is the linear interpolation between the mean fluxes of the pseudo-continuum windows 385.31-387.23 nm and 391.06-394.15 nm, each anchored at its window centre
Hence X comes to 0.328 nm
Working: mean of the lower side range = 19.8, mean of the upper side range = 18.1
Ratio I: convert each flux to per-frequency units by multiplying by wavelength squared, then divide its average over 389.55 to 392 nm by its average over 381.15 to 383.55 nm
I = 1.2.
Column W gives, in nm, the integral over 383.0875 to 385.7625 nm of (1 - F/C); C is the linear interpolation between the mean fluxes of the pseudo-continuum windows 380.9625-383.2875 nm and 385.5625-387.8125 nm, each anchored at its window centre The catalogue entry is 0.261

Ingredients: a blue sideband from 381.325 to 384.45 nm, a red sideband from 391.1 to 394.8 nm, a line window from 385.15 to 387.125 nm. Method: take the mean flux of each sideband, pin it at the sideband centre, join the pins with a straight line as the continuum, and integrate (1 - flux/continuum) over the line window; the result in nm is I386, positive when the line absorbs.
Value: -0.30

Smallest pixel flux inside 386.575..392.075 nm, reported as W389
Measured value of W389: 12.1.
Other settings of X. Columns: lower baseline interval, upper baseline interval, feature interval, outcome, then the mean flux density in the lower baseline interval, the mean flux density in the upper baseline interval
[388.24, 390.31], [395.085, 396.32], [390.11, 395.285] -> -0.32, 16.3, 18.9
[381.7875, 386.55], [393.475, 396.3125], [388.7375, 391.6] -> 0.06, 17.7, 18.9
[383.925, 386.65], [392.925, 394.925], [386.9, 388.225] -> -0.02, 19.1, 17.3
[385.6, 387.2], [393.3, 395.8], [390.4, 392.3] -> -0.09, 19.7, 18.5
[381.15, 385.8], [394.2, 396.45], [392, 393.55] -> 0.16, 17.5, 19.2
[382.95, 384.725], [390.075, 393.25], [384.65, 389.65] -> -0.41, 15.3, 19.2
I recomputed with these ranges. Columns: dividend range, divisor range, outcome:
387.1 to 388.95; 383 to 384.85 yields 1.13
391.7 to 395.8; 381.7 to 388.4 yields 1.07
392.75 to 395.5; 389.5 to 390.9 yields 0.97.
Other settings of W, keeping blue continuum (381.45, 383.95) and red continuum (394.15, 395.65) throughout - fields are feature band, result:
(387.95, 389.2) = 0.187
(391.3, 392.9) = -0.054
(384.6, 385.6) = -0.146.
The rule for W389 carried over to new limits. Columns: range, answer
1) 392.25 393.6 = 11.4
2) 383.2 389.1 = 11.2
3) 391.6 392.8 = 19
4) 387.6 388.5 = 16.4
